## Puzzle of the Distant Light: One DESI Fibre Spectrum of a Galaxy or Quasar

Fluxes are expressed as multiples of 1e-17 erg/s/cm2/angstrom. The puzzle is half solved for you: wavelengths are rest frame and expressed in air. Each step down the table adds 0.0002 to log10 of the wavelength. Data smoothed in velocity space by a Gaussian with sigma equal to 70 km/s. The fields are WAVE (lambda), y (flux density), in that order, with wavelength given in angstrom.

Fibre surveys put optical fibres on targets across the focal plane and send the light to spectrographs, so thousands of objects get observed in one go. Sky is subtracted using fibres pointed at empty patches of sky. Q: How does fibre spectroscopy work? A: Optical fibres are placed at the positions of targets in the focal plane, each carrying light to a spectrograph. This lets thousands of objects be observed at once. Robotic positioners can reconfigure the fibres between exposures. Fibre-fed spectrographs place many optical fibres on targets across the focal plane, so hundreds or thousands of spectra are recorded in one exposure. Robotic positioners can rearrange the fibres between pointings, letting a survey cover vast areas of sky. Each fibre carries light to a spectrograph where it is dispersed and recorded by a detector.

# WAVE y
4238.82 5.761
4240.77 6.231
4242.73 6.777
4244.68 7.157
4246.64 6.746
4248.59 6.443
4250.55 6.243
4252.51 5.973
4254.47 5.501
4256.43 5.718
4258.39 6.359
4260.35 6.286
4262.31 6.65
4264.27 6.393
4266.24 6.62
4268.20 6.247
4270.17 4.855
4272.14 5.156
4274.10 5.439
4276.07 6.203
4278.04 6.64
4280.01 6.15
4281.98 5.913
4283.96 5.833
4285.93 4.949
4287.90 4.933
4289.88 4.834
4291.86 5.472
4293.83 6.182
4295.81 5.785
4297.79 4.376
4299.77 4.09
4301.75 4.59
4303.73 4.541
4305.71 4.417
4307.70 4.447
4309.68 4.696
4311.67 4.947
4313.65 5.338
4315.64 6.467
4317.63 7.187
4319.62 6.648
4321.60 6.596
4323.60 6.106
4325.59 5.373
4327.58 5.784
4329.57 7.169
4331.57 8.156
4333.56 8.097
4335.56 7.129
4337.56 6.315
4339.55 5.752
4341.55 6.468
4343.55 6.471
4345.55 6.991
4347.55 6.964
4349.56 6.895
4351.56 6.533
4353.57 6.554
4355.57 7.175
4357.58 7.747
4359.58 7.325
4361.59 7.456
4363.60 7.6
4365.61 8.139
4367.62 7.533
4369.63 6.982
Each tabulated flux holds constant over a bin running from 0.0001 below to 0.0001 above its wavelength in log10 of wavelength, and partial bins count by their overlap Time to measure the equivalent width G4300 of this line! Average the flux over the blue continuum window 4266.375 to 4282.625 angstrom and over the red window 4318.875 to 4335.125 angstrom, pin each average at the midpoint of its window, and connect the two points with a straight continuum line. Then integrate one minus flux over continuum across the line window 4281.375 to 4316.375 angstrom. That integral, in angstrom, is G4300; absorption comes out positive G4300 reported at 6.6 angstrom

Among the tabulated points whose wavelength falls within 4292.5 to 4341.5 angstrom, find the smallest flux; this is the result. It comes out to 4.09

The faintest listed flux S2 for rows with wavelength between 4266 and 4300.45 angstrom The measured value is 4.09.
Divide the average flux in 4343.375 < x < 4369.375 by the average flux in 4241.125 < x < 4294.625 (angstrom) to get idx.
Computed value 1.20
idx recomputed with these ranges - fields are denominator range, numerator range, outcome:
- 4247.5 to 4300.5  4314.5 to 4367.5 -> 1.20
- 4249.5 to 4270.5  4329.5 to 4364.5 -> 1.15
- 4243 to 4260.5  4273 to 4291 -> 0.90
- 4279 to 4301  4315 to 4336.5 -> 1.28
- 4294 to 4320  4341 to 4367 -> 1.37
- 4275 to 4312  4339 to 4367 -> 1.35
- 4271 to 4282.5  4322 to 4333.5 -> 1.13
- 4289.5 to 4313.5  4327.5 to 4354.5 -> 1.40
